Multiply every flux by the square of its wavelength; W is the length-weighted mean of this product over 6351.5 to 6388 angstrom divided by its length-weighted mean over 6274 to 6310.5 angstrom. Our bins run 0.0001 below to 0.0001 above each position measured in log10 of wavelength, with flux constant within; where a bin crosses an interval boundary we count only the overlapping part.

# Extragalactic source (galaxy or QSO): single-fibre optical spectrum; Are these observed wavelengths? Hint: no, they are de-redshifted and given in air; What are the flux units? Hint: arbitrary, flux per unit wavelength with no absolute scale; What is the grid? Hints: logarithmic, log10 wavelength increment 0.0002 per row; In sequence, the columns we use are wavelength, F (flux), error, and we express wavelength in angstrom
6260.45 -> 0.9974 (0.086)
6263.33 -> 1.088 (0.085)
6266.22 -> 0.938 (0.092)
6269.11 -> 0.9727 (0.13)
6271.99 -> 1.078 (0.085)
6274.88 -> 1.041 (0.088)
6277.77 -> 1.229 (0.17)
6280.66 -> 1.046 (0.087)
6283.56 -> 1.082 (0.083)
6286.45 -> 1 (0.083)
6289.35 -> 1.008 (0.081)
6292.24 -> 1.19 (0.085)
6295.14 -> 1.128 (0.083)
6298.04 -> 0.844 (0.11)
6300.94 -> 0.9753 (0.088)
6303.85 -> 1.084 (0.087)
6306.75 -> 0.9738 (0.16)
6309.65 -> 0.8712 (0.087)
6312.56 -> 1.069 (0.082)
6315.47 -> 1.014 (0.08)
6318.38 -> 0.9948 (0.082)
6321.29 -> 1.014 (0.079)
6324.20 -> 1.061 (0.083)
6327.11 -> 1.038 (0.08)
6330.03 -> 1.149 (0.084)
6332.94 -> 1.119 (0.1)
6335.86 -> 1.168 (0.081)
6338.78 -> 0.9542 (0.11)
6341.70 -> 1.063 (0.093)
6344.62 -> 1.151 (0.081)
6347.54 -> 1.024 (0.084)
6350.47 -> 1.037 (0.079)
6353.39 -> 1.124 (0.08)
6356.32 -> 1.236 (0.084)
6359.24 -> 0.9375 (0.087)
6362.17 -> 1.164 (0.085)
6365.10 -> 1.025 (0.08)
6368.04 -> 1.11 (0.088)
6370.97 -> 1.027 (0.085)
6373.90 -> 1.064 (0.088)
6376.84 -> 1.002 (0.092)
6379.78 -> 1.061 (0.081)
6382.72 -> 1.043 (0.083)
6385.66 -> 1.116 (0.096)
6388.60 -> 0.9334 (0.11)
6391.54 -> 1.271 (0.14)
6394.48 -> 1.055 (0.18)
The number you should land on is 1.1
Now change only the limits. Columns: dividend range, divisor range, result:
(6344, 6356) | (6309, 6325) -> 1.10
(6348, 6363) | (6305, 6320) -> 1.12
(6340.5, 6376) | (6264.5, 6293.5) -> 1.05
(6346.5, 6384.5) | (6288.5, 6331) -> 1.06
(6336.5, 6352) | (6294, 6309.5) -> 1.08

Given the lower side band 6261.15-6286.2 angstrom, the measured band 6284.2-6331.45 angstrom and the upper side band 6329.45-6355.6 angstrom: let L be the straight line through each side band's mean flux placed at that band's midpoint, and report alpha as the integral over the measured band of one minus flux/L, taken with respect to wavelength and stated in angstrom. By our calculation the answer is 2.00 angstrom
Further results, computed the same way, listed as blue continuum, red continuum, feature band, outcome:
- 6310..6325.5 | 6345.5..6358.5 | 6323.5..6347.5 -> -0.6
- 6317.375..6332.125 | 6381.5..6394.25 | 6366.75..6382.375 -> 0.4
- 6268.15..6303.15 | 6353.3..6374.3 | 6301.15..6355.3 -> 1.0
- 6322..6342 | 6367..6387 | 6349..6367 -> -0.4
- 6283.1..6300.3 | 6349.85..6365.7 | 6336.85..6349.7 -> 0.4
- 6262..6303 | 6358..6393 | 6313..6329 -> 0.3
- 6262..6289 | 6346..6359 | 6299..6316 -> 1.2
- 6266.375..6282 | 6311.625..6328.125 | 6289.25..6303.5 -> 0.2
